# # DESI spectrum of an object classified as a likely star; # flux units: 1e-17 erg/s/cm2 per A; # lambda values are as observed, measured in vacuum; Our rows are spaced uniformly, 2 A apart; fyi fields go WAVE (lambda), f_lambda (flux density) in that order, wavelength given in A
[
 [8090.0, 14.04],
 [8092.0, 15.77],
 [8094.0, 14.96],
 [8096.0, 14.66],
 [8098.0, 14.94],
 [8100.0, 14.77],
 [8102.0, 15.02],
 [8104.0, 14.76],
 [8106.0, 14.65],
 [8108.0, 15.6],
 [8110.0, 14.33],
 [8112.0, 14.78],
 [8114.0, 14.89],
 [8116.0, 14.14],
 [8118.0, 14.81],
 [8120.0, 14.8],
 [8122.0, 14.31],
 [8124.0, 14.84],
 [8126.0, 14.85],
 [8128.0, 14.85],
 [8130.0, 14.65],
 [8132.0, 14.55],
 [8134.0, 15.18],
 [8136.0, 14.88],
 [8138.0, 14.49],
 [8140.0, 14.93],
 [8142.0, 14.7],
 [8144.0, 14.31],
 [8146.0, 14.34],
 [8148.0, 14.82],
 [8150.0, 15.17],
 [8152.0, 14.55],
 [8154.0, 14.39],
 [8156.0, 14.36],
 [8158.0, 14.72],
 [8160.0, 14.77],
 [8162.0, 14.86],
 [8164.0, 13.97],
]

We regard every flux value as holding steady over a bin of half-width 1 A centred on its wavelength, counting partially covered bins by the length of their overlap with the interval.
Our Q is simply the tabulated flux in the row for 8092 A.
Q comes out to 15.77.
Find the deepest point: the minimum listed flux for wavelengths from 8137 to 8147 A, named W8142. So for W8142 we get 14.31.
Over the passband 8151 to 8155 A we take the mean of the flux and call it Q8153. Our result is 14.5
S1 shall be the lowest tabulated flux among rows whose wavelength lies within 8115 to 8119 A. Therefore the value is 14.14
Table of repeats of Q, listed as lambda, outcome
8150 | 15.17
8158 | 14.72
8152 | 14.55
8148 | 14.82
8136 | 14.88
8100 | 14.77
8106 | 14.65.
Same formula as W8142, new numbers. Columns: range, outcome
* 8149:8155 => 14.39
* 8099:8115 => 14.33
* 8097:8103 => 14.77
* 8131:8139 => 14.49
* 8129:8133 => 14.55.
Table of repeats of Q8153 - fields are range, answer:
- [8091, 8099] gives 15.1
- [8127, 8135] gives 14.8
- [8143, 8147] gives 14.3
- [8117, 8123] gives 14.6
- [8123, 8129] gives 14.8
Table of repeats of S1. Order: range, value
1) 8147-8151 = 14.82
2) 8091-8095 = 14.96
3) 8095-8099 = 14.66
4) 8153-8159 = 14.36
